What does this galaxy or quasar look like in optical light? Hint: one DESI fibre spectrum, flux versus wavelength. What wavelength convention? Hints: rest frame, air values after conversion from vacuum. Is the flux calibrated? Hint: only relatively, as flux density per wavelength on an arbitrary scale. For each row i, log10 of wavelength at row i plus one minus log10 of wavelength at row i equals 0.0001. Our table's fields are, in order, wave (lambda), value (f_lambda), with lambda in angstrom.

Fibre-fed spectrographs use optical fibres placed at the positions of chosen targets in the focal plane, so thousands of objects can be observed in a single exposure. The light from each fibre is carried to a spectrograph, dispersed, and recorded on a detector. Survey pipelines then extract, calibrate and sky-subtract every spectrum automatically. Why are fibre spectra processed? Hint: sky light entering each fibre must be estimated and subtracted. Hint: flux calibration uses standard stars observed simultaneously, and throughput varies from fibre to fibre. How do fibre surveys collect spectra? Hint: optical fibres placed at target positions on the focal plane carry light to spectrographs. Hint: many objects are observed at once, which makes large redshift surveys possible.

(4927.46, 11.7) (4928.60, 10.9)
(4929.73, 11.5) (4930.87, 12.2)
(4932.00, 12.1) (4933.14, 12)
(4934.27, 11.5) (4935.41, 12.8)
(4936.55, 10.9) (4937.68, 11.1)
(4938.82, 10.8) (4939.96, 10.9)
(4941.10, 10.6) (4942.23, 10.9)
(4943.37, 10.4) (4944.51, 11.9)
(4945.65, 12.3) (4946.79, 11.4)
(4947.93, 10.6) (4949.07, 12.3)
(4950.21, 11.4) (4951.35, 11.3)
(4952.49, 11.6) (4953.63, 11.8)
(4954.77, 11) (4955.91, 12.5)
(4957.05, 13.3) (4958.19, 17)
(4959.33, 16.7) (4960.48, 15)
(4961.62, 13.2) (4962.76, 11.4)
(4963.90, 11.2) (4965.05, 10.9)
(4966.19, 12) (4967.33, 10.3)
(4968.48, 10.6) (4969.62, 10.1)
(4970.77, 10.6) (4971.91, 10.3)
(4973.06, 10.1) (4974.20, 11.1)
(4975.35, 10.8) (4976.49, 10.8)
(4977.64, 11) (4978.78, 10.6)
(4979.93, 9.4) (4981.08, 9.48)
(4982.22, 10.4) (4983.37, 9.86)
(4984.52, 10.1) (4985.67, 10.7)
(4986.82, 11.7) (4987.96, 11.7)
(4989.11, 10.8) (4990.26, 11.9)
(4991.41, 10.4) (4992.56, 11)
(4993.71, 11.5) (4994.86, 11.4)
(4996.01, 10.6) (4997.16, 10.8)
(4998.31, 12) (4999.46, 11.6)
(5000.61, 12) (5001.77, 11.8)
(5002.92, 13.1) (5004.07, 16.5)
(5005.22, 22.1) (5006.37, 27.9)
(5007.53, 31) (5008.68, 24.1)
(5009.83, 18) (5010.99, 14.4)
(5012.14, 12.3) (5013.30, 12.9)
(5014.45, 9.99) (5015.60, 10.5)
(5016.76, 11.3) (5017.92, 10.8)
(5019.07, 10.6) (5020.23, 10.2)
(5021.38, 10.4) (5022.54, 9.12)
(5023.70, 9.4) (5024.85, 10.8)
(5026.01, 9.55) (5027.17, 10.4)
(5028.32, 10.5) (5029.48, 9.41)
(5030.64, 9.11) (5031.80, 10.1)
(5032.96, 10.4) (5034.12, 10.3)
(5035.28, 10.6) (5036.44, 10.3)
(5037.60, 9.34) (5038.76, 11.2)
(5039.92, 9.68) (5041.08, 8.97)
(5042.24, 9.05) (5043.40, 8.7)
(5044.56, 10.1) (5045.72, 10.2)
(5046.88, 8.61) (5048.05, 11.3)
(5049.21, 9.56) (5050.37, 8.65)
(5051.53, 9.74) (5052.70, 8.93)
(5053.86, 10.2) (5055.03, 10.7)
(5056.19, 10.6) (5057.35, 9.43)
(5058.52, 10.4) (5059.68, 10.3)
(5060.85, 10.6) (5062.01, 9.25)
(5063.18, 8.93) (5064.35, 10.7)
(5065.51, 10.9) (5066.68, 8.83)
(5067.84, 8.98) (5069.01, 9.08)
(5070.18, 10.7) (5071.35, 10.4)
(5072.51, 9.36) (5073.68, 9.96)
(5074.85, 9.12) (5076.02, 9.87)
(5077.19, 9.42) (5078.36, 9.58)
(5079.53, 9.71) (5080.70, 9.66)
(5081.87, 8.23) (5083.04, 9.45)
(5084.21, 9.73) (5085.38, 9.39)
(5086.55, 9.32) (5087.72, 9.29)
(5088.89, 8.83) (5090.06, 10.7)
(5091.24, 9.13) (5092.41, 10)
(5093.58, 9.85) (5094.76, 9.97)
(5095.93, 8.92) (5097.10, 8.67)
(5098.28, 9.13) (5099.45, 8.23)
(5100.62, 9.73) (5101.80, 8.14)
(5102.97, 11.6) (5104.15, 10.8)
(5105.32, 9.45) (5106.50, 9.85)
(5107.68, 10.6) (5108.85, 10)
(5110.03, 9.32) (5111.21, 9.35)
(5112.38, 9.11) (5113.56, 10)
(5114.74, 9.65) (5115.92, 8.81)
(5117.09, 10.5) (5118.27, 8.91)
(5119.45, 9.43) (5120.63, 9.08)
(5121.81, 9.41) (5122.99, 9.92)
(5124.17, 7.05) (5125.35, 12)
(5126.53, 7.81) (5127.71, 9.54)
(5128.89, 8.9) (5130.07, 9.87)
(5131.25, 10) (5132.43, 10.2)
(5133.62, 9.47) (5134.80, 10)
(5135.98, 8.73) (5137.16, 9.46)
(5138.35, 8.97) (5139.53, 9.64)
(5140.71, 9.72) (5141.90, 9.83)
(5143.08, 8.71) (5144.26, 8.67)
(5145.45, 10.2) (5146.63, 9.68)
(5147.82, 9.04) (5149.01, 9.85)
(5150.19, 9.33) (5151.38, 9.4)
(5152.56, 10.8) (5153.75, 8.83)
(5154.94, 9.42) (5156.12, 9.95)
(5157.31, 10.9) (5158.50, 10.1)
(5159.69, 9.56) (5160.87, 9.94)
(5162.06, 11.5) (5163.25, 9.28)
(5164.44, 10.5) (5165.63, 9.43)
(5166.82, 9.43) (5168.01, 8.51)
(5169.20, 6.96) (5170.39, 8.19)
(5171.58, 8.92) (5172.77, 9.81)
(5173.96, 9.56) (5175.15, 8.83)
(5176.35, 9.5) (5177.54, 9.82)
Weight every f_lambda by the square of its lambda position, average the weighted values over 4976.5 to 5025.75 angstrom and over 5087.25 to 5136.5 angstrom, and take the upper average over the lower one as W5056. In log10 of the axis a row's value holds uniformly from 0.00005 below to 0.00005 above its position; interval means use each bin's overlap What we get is 0.8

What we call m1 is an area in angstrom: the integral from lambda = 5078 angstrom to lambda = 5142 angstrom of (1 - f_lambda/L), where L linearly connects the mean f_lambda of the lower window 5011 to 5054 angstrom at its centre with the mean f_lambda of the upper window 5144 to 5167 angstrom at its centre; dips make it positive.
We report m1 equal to 2.8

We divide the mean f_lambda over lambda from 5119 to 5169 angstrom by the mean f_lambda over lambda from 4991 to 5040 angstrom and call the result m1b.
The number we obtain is 0.76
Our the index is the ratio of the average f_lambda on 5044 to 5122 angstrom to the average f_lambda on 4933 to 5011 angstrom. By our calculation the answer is 0.8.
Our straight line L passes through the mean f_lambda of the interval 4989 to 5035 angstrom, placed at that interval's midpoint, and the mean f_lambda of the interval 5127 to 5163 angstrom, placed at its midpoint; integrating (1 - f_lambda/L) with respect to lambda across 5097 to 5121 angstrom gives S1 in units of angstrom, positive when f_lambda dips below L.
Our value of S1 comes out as 2.2 angstrom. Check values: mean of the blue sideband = 12.8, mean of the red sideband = 9.67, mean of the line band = 9.56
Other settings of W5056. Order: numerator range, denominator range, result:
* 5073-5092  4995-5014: 0.60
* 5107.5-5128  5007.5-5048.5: 0.87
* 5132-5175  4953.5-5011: 0.79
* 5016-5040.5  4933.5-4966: 0.87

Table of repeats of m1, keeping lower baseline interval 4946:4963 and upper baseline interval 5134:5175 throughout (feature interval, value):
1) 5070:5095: 2.5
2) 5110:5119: 0.6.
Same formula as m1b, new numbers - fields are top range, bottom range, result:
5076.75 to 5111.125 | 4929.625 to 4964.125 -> 0.79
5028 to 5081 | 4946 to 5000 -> 0.86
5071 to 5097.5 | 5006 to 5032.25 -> 0.73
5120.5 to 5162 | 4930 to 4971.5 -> 0.81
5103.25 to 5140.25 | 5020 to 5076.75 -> 0.97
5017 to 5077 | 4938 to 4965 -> 0.82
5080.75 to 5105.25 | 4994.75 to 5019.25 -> 0.63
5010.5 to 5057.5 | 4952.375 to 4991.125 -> 0.89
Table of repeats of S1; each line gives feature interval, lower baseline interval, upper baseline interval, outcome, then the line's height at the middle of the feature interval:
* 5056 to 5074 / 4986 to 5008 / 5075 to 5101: 1.2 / 10.6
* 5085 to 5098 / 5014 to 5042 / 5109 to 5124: 0.2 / 9.6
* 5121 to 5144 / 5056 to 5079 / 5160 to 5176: 0.2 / 9.48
